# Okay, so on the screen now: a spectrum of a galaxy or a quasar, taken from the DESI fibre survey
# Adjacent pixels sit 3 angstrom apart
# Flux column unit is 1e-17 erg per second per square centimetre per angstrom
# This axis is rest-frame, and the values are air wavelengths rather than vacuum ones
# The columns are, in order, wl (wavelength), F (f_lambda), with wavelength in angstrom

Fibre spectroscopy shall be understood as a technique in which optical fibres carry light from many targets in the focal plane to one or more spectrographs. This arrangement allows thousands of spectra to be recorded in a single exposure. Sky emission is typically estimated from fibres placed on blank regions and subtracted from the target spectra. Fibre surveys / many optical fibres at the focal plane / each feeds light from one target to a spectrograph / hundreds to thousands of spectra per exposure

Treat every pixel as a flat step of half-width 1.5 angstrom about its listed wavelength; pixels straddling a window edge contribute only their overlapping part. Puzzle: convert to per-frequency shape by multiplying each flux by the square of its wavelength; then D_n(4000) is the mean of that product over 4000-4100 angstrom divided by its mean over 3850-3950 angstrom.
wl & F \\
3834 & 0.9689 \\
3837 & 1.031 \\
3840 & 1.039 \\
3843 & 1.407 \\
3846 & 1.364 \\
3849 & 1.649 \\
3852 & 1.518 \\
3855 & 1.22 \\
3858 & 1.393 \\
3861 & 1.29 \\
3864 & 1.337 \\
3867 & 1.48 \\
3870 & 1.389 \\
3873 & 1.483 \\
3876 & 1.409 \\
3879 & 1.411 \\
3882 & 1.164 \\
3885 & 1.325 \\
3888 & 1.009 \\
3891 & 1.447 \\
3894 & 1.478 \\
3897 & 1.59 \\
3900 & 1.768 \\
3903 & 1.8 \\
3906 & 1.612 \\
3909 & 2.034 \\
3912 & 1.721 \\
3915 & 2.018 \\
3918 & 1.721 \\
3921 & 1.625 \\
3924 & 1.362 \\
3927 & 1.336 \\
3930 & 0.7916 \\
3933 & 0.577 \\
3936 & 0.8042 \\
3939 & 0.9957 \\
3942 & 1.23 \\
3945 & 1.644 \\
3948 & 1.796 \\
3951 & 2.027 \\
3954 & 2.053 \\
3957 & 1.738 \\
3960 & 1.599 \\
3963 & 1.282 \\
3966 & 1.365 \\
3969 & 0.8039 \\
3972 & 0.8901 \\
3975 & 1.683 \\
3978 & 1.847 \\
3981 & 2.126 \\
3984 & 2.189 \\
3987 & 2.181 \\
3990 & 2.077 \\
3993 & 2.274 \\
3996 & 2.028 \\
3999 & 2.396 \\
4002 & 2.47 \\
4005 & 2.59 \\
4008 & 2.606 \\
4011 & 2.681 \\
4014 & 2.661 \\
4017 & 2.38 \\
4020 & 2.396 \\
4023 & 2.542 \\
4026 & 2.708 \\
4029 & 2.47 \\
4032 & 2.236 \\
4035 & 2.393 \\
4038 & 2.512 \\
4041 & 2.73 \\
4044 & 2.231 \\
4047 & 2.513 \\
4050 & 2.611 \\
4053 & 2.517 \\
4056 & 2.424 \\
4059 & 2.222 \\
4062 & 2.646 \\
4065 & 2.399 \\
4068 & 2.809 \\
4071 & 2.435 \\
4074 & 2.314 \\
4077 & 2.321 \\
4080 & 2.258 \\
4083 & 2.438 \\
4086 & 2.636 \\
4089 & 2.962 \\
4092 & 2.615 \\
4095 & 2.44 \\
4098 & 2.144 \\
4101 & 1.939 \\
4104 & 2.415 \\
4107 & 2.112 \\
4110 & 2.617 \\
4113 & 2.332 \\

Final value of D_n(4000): 1.9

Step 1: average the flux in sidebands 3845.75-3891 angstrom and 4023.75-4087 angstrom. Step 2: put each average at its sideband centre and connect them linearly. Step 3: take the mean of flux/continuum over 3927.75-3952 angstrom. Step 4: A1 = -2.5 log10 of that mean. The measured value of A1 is 0.42 mag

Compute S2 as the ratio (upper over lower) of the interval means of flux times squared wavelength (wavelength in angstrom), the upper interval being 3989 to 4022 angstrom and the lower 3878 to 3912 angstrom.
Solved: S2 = 1.68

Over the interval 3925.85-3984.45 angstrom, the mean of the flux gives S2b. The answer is 1.43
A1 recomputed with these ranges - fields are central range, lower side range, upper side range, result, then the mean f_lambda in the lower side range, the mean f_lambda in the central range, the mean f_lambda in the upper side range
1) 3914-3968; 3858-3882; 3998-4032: 0.33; 1.38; 1.43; 2.53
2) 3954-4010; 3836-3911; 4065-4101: 0.04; 1.43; 1.91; 2.46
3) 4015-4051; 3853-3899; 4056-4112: -0.15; 1.37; 2.48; 2.43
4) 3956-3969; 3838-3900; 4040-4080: 0.33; 1.38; 1.41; 2.46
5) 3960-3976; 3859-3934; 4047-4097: 0.46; 1.45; 1.23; 2.5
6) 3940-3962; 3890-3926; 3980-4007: 0.16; 1.68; 1.7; 2.27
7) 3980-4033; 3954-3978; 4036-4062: -0.24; 1.41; 2.39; 2.48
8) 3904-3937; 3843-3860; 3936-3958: 0.07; 1.42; 1.43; 1.58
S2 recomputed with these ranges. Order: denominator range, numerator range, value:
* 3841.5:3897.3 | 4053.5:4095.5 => 2.00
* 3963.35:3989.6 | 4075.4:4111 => 1.55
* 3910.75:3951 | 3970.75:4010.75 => 1.60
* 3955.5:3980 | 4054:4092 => 1.86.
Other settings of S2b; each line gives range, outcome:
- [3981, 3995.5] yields 2.16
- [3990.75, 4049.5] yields 2.46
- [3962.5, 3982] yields 1.42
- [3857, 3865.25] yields 1.34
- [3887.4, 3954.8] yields 1.5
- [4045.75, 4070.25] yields 2.52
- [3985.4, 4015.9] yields 2.4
